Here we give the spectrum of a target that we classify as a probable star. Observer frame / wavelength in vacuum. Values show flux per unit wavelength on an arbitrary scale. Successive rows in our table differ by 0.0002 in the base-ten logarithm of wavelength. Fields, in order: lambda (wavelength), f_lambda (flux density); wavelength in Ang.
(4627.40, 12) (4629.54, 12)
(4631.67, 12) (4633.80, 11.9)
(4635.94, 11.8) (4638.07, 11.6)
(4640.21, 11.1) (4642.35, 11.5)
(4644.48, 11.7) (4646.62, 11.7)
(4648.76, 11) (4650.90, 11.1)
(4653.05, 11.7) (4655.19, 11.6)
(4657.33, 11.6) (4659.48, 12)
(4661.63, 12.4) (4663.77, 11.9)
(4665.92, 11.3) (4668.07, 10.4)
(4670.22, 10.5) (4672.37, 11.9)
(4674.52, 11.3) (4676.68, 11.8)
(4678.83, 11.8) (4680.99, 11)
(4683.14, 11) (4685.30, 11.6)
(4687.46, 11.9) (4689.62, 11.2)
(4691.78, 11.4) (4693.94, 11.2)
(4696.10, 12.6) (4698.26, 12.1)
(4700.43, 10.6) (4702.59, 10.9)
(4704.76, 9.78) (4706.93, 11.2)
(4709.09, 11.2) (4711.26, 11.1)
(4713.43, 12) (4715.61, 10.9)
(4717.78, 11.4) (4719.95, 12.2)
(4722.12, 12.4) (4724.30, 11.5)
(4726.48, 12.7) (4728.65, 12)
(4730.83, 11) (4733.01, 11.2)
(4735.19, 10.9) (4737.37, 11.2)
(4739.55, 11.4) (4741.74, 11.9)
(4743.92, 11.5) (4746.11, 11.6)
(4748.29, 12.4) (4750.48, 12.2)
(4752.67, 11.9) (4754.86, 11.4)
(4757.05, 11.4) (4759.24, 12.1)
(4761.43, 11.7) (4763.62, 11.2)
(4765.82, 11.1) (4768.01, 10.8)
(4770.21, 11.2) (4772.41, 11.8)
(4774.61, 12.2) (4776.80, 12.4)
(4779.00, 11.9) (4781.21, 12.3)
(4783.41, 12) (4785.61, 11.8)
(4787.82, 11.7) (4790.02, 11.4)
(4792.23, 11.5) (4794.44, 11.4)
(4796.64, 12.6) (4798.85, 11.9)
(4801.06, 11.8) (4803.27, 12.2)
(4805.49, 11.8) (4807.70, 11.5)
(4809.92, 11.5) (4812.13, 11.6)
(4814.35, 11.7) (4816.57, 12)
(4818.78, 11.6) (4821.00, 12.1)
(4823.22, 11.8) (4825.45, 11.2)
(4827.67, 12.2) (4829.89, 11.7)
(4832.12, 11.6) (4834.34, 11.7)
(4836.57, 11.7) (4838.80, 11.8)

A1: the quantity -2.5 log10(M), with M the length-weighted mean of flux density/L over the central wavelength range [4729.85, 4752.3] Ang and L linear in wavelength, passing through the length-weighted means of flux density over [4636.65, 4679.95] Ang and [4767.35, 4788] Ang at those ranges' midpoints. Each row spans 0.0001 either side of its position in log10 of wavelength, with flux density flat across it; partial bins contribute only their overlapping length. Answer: 0.02 mag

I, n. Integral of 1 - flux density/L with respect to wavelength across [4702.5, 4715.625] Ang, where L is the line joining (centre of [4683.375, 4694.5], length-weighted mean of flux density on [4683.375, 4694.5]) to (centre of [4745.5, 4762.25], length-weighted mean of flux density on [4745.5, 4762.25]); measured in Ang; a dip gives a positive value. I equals 0.61 Ang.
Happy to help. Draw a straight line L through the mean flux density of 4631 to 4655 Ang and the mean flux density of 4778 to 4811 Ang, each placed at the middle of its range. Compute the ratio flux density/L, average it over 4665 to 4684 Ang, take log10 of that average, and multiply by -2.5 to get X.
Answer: 0.036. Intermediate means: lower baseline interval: 11.5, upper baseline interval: 11.8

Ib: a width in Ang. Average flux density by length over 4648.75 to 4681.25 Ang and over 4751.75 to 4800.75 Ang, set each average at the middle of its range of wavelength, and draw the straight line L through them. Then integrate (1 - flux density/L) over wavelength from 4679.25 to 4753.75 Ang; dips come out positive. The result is 0.5 Ang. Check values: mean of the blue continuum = 11.5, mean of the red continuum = 11.7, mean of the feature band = 11.5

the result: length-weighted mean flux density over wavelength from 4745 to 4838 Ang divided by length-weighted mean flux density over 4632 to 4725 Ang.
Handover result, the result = 1.0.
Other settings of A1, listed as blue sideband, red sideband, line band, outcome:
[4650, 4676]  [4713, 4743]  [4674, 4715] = 0.02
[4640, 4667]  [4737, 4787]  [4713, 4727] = -0.01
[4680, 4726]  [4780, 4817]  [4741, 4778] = -0.01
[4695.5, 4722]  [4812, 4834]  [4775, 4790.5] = -0.03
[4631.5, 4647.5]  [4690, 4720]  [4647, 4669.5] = 0.01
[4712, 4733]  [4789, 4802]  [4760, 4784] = 0.01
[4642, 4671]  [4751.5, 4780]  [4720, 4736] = -0.01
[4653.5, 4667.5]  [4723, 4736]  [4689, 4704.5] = 0.03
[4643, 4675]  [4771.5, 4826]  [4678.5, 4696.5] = 0.01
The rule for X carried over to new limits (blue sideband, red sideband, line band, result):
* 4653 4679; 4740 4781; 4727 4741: 0.03 mag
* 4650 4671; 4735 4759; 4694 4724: 0.02 mag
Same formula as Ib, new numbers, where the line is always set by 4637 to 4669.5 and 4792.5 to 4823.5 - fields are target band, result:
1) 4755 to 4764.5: 0.10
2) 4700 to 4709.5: 0.73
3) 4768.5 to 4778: -0.07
